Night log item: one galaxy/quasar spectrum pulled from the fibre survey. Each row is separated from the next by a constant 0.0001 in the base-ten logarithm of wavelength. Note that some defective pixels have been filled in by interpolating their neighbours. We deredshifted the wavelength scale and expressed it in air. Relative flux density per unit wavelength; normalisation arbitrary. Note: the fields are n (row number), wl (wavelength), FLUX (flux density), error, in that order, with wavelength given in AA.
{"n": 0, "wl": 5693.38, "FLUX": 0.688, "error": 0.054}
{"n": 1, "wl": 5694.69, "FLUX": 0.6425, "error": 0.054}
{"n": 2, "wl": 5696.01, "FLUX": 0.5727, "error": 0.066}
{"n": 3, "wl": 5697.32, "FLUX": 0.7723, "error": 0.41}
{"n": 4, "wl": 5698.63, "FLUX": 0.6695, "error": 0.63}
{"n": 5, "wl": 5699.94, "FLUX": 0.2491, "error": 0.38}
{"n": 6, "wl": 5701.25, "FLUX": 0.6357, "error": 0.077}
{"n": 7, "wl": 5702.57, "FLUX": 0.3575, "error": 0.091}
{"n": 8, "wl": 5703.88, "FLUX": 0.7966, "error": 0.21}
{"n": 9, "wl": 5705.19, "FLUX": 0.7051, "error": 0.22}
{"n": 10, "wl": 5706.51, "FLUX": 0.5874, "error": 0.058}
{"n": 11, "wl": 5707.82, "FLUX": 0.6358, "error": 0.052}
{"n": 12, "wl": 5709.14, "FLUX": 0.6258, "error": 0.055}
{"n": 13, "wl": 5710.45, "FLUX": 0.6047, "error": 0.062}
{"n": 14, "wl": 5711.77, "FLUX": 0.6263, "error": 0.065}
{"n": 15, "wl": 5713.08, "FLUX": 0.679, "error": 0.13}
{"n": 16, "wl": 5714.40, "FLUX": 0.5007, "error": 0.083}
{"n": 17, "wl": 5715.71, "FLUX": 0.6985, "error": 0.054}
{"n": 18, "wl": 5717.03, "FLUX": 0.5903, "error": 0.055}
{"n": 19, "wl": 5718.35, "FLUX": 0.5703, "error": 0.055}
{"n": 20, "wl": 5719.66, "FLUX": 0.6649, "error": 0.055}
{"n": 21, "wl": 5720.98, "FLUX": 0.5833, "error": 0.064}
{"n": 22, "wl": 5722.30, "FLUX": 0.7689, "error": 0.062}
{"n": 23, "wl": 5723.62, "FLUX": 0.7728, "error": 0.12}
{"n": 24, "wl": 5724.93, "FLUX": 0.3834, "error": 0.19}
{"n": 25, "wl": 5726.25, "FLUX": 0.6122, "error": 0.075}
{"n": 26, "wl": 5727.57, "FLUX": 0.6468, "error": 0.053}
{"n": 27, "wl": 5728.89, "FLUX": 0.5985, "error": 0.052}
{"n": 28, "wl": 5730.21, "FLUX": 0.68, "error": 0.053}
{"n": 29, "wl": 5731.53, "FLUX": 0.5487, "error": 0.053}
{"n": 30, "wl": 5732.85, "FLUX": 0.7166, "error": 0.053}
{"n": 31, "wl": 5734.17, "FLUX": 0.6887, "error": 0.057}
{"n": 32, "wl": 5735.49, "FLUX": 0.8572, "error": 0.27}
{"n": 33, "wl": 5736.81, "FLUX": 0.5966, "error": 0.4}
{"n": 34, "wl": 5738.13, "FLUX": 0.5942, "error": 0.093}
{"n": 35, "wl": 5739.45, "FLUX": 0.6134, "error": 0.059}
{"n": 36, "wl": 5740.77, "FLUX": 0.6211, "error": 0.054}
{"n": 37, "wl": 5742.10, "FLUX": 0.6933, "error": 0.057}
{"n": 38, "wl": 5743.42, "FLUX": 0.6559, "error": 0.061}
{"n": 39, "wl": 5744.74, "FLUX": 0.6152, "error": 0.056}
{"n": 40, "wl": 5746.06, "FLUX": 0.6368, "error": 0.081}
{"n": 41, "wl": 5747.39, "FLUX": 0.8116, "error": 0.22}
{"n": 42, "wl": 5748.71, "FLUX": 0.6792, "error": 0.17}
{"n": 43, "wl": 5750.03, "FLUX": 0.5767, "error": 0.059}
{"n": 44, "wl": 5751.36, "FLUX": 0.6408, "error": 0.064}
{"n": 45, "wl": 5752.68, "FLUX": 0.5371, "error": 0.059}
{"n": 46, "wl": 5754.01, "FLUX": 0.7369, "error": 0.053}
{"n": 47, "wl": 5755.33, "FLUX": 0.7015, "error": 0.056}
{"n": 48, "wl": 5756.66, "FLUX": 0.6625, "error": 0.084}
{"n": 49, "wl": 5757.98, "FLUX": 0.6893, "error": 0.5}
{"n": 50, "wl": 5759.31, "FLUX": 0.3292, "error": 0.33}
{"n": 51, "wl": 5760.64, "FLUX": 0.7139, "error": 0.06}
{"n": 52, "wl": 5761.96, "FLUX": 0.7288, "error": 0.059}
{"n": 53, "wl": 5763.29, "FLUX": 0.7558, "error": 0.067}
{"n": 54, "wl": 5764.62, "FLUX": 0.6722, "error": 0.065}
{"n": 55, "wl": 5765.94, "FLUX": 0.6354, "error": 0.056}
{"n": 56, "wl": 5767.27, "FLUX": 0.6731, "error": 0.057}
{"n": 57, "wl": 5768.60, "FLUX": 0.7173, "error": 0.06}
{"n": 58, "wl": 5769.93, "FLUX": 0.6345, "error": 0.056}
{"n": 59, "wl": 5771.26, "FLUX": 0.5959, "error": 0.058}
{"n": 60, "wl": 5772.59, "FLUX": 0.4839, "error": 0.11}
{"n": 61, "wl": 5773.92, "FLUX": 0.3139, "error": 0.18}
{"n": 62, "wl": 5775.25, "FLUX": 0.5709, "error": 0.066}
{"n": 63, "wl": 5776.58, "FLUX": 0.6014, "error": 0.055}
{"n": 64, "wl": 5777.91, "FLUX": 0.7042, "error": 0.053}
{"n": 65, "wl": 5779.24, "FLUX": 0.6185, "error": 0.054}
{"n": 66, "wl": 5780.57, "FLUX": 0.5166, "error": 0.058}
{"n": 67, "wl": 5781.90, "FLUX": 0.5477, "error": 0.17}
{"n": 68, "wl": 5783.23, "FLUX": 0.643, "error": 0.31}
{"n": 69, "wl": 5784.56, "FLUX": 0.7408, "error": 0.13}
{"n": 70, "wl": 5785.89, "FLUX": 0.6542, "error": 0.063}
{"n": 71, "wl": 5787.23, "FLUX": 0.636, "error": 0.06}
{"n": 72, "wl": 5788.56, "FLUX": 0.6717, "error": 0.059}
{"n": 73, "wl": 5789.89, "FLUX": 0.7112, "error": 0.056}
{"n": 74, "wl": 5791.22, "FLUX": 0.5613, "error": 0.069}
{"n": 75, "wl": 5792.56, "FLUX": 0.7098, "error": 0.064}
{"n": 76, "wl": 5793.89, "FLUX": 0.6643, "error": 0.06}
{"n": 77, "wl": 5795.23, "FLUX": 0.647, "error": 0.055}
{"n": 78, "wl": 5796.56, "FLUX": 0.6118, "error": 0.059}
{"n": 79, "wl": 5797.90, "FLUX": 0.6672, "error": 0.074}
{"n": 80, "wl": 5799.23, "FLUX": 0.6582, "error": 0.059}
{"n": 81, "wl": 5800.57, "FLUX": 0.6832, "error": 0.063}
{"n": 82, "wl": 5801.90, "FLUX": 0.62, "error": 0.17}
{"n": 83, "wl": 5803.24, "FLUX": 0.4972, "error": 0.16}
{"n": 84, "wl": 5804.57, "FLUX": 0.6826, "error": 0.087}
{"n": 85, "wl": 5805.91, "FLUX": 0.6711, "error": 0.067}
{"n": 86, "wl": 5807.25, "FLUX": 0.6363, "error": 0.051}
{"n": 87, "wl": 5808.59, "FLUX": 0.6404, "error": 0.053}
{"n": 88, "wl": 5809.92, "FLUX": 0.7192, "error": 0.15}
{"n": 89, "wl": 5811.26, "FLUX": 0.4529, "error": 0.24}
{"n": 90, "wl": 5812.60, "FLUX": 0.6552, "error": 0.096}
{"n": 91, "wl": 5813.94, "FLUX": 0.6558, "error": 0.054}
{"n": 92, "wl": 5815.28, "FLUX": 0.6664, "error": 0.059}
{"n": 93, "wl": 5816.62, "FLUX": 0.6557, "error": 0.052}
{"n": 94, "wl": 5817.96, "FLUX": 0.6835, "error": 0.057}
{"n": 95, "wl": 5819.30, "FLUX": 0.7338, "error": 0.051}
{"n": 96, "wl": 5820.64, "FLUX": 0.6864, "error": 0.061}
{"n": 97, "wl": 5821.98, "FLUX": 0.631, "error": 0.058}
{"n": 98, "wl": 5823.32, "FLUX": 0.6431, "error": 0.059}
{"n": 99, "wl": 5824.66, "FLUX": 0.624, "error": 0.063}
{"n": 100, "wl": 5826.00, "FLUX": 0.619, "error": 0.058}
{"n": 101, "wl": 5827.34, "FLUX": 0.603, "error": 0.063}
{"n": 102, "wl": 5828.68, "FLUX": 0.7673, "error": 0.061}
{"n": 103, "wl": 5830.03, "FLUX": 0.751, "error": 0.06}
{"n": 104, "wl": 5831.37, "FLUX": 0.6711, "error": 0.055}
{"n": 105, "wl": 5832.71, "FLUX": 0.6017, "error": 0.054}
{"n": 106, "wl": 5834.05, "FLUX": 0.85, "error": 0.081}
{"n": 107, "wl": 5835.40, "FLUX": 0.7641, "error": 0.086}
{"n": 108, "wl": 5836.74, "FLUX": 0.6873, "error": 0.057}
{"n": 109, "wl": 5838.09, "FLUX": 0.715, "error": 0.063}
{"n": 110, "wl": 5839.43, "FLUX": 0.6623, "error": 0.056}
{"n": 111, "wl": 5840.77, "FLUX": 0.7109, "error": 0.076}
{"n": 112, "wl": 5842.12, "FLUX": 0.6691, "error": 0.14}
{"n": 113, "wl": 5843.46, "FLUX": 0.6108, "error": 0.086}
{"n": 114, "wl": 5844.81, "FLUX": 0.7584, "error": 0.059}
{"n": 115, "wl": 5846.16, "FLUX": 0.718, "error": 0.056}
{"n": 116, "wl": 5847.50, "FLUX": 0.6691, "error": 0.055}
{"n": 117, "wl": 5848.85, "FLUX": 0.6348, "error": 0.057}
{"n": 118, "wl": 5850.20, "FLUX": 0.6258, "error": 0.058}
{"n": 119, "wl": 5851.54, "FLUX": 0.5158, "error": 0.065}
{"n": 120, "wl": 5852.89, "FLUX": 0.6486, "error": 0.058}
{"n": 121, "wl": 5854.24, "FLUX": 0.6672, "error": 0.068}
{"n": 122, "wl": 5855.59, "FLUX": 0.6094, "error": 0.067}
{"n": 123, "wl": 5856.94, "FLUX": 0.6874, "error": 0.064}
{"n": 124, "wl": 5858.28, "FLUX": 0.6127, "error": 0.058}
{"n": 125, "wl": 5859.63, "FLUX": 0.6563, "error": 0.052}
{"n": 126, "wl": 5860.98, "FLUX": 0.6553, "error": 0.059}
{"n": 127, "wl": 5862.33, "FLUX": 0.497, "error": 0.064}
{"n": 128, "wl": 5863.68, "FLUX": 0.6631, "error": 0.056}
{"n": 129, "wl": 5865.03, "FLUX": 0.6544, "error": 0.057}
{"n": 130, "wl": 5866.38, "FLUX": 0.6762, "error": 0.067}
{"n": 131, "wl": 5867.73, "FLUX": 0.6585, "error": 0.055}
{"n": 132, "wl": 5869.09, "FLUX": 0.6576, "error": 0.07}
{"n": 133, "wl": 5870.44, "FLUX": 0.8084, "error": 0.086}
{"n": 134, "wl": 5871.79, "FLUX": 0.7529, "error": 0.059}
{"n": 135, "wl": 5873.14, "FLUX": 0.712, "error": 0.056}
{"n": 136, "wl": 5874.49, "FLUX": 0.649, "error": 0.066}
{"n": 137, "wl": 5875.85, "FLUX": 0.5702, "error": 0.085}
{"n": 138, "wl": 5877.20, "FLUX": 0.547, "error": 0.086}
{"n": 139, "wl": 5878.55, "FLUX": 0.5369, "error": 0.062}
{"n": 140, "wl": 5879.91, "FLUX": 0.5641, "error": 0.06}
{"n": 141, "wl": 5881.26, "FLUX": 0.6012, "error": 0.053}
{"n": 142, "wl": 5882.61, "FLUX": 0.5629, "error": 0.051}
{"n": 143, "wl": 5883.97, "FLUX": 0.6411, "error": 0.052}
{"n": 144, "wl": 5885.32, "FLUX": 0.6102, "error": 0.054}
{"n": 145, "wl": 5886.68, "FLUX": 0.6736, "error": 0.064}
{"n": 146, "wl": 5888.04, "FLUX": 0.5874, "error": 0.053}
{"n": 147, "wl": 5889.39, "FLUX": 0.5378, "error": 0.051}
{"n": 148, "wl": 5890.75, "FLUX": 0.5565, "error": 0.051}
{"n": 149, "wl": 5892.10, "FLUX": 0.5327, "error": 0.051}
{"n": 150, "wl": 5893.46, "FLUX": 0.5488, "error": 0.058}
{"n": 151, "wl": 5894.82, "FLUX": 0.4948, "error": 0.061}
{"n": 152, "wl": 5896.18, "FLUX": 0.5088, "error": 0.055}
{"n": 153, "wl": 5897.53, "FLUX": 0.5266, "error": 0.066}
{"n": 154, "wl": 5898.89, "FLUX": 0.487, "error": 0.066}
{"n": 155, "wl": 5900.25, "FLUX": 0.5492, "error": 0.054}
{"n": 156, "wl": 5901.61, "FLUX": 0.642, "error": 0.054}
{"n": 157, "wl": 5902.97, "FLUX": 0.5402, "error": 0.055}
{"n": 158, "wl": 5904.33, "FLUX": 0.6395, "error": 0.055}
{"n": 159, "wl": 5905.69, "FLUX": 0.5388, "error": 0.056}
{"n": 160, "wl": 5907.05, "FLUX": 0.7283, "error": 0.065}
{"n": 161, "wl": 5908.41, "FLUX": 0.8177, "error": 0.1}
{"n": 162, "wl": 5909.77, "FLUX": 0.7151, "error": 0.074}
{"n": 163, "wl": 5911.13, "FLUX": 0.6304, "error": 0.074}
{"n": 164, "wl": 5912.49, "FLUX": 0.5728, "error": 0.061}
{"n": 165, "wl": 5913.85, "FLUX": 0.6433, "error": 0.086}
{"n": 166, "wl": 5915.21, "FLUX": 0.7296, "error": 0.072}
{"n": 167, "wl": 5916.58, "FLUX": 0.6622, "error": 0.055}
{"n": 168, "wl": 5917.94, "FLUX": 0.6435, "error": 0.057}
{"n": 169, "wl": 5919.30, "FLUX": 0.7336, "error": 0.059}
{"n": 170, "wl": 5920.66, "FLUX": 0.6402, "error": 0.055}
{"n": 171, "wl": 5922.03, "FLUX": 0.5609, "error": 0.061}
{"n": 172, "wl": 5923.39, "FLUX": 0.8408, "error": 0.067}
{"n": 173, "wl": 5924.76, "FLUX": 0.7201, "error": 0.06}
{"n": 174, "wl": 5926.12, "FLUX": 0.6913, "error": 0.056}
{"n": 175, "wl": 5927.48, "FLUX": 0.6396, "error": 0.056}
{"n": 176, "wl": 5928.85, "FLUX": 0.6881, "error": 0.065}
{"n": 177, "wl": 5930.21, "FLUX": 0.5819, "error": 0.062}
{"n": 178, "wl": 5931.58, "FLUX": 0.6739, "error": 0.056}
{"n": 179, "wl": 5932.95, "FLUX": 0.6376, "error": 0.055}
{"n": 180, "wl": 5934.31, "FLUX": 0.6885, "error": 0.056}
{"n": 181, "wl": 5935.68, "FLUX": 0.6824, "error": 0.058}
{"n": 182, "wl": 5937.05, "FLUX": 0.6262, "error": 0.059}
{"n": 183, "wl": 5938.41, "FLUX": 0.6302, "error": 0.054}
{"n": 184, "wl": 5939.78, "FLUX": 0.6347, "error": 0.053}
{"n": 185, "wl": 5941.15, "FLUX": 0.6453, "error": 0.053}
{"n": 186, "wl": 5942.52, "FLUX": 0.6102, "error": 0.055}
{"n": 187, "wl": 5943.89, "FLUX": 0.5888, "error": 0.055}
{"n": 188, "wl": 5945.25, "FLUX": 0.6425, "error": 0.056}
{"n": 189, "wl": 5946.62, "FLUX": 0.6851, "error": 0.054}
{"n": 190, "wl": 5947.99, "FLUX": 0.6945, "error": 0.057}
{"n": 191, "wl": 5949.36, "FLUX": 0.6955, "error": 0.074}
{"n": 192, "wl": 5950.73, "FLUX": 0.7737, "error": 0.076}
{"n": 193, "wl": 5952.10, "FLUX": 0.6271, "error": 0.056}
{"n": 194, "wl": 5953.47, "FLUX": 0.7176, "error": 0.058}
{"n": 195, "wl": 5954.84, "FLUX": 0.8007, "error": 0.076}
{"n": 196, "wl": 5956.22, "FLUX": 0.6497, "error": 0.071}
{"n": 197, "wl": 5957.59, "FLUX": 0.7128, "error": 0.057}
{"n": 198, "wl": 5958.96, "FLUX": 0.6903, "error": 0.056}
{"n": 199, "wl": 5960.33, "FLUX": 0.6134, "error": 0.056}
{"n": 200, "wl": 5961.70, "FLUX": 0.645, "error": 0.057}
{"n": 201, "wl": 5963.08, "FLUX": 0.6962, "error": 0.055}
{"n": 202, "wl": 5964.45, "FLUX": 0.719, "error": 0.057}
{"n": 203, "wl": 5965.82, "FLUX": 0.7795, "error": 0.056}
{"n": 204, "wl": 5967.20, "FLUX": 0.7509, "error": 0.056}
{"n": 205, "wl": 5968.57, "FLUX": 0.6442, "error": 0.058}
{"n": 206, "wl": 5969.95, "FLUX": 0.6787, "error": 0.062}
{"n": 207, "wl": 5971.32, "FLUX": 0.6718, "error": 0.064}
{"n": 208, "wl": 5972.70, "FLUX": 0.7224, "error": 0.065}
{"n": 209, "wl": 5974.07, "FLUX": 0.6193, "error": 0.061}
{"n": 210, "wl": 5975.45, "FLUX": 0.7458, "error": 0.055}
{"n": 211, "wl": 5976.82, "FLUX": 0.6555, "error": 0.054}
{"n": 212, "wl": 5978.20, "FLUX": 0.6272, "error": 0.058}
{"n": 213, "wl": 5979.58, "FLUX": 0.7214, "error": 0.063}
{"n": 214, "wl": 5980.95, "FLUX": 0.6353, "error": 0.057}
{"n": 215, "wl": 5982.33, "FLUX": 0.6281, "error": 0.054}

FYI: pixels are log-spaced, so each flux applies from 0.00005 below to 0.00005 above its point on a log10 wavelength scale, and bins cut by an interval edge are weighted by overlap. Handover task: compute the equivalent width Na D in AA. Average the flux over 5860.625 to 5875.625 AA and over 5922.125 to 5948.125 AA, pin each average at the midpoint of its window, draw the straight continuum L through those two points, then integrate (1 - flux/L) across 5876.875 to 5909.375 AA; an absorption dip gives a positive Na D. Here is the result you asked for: 4.0 AA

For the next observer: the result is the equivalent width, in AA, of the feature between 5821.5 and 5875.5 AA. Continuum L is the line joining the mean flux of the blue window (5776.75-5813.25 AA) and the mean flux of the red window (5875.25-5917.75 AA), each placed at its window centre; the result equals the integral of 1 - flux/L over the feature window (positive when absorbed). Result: -4.6 AA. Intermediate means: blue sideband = 0.637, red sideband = 0.597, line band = 0.669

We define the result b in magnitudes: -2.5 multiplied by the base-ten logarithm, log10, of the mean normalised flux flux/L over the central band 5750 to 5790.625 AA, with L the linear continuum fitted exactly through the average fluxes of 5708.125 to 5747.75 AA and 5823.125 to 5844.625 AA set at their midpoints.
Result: 0.05 mag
